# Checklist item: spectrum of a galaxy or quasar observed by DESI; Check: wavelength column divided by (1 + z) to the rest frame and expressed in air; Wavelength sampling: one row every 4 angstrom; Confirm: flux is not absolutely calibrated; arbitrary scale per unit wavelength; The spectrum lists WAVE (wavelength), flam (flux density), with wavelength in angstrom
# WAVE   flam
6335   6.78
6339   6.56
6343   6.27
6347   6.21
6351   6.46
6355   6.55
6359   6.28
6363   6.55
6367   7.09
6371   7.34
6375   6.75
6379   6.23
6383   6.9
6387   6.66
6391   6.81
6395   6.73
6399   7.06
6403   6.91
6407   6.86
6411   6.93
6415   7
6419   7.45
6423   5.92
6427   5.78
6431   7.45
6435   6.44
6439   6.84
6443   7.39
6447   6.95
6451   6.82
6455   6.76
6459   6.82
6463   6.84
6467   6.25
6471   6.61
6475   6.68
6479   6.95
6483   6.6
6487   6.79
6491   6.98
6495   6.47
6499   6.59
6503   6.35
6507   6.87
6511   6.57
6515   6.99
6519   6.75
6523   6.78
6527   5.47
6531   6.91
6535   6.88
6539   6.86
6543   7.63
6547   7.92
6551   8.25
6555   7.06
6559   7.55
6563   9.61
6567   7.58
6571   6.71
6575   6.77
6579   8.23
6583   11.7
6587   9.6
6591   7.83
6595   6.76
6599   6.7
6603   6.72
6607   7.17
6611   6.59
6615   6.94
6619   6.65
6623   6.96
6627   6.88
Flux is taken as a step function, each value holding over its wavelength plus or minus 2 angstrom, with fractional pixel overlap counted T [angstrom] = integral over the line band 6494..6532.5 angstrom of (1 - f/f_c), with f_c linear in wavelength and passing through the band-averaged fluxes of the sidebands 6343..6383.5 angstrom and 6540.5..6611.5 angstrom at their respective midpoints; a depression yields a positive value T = 4.58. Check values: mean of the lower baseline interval 6.61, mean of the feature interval 6.57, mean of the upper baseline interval 7.82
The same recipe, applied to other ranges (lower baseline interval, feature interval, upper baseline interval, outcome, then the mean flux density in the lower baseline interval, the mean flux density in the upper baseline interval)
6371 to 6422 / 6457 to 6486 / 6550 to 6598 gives 2.76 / 6.86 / 8.11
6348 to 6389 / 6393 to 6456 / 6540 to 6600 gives 1.83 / 6.67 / 8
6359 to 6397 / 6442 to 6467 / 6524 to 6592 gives 1.16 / 6.76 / 7.78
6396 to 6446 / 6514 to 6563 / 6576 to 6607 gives 3.33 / 6.84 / 8.11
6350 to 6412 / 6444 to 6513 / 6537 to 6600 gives 6.18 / 6.76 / 7.94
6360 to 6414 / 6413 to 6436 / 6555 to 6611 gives 1.10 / 6.83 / 7.84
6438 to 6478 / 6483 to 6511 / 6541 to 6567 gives 2.35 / 6.8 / 7.97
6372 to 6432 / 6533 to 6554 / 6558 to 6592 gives 1.68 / 6.76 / 8.44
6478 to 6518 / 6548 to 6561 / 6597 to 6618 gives -1.69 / 6.71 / 6.82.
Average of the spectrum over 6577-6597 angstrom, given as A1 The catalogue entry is 8.82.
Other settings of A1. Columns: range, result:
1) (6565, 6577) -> 7.02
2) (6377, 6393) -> 6.65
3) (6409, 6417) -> 6.96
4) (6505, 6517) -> 6.81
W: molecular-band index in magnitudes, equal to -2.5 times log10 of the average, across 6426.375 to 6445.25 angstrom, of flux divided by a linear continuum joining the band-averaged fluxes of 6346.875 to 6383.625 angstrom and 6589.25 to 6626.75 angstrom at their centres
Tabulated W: -0.02 mag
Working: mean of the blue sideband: 6.65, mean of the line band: 6.86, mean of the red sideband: 6.92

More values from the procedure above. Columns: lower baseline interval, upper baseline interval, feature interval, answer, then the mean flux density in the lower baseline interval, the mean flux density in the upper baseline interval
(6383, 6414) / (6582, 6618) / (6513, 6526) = 0.09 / 6.86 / 7.64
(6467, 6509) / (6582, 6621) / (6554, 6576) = -0.05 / 6.67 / 7.56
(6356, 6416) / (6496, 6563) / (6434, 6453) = 0.00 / 6.8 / 7.04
